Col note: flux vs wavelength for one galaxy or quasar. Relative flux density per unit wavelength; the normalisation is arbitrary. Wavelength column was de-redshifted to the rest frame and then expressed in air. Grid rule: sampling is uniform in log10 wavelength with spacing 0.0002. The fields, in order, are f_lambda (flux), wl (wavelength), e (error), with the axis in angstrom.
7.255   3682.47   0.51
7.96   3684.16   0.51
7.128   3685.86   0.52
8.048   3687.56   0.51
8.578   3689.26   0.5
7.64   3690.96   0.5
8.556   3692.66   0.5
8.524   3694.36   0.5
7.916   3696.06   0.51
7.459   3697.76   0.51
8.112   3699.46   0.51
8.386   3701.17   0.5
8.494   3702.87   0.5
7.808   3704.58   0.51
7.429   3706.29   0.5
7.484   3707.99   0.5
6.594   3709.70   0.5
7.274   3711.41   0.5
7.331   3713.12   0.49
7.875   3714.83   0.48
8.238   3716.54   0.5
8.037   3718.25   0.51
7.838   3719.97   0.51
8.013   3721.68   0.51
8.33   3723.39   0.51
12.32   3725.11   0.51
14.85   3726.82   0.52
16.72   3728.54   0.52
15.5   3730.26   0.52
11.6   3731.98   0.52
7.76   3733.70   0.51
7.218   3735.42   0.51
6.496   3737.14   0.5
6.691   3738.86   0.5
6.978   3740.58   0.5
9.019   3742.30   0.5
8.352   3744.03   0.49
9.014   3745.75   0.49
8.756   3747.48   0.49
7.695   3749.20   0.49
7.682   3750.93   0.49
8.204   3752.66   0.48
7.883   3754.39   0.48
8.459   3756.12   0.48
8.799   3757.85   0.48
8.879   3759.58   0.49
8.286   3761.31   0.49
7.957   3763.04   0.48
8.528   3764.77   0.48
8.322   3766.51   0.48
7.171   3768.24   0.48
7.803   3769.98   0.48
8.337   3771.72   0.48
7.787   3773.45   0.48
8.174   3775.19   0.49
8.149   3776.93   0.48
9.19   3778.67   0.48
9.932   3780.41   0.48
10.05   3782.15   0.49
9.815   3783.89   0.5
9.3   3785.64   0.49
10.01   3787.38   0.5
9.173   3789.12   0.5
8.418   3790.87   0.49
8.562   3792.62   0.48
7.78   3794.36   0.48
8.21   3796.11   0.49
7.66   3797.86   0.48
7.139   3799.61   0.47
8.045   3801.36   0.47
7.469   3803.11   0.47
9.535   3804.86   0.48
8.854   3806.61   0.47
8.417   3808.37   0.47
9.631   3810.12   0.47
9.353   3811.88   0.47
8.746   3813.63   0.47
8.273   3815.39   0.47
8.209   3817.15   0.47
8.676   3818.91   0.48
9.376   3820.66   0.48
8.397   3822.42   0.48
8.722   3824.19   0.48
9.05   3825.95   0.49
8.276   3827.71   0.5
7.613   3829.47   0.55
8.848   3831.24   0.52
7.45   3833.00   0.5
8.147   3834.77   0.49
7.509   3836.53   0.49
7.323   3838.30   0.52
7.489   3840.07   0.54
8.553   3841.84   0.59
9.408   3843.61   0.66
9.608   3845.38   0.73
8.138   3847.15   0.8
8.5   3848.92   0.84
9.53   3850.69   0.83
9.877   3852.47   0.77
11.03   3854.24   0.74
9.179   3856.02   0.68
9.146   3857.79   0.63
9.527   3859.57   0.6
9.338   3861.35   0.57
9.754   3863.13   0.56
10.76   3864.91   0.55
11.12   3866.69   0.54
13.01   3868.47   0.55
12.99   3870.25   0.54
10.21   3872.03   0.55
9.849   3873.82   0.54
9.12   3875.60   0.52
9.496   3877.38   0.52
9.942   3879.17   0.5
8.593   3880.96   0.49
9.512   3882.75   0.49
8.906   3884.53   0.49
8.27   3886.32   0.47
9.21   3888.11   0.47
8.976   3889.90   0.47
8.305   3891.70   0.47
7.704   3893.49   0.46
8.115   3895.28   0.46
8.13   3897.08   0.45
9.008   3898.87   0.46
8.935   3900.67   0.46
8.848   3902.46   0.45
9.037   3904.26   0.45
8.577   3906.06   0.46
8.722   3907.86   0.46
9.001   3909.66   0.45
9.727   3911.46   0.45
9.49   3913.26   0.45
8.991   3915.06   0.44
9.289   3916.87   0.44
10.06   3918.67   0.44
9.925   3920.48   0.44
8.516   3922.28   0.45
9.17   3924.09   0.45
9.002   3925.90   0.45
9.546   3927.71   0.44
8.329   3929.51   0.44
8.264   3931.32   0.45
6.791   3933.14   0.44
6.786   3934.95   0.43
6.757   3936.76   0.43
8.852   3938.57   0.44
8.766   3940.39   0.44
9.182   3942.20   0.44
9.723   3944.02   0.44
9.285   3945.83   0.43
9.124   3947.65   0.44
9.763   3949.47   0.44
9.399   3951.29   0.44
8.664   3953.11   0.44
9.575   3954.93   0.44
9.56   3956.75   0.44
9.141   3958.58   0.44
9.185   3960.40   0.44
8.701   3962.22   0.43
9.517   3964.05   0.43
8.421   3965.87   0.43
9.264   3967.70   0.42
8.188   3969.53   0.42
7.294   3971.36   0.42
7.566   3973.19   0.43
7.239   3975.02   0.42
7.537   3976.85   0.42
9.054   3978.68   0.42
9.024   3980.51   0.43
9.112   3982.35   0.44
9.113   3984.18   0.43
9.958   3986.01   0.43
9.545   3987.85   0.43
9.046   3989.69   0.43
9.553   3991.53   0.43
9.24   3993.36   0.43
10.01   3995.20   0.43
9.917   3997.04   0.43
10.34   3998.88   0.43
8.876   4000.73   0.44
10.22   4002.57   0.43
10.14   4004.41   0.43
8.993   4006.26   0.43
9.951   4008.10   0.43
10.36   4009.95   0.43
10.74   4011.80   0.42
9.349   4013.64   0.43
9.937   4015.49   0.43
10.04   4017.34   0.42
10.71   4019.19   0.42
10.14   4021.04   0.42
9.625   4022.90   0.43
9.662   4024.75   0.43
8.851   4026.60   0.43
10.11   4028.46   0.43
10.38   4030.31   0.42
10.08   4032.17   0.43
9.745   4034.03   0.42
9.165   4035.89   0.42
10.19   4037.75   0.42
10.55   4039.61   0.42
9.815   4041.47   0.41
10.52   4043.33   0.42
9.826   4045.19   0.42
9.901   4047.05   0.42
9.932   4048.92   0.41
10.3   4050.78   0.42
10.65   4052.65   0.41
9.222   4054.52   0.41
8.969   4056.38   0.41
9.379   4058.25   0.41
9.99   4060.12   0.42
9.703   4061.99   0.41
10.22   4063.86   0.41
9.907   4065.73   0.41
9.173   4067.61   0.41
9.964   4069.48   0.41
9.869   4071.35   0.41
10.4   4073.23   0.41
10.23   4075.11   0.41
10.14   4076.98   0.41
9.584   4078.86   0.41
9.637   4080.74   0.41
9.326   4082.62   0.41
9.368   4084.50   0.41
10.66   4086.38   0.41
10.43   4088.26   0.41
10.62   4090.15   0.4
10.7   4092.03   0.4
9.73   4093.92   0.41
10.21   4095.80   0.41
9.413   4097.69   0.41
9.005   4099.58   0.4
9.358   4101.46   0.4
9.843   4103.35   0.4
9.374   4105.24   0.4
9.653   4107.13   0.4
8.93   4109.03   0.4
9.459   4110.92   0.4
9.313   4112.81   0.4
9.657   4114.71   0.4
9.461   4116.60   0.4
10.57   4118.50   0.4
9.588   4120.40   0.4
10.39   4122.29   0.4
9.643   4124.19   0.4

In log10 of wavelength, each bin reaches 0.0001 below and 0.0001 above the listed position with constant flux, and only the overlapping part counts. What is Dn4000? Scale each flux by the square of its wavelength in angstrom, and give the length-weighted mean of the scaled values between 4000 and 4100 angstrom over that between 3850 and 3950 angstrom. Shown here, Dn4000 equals 1.16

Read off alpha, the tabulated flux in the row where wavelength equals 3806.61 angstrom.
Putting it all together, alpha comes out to 8.854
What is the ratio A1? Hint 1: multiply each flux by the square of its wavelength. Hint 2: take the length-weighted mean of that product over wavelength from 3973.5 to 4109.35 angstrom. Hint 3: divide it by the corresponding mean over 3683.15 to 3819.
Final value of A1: 1.3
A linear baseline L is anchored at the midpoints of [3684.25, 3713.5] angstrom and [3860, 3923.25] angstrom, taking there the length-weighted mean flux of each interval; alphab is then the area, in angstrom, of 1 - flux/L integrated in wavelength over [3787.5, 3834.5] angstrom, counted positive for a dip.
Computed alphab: 1.4 angstrom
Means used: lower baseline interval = 7.82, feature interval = 8.48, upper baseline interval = 9.41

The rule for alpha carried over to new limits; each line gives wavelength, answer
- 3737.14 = 6.496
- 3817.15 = 8.209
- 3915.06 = 8.991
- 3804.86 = 9.535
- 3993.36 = 9.24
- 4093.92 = 9.73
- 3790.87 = 8.418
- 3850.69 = 9.53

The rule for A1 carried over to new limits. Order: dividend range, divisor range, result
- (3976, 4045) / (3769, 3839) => 1.27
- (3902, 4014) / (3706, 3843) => 1.16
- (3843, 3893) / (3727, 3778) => 1.17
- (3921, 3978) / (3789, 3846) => 1.10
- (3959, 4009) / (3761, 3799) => 1.18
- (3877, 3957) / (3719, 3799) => 1.08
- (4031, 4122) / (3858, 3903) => 1.14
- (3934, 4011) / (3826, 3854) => 1.14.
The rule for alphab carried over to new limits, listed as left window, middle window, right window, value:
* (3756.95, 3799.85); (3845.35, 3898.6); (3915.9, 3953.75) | -4.9 angstrom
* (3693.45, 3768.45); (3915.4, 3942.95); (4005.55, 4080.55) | 2.4 angstrom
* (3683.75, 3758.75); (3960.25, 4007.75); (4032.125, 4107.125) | 2.6 angstrom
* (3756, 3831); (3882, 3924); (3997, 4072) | 1.1 angstrom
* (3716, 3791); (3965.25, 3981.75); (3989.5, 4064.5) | 2.6 angstrom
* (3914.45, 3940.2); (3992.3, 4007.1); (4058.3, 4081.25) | -0.8 angstrom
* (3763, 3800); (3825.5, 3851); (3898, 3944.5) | 1.0 angstrom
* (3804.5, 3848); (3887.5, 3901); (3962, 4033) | 0.5 angstrom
